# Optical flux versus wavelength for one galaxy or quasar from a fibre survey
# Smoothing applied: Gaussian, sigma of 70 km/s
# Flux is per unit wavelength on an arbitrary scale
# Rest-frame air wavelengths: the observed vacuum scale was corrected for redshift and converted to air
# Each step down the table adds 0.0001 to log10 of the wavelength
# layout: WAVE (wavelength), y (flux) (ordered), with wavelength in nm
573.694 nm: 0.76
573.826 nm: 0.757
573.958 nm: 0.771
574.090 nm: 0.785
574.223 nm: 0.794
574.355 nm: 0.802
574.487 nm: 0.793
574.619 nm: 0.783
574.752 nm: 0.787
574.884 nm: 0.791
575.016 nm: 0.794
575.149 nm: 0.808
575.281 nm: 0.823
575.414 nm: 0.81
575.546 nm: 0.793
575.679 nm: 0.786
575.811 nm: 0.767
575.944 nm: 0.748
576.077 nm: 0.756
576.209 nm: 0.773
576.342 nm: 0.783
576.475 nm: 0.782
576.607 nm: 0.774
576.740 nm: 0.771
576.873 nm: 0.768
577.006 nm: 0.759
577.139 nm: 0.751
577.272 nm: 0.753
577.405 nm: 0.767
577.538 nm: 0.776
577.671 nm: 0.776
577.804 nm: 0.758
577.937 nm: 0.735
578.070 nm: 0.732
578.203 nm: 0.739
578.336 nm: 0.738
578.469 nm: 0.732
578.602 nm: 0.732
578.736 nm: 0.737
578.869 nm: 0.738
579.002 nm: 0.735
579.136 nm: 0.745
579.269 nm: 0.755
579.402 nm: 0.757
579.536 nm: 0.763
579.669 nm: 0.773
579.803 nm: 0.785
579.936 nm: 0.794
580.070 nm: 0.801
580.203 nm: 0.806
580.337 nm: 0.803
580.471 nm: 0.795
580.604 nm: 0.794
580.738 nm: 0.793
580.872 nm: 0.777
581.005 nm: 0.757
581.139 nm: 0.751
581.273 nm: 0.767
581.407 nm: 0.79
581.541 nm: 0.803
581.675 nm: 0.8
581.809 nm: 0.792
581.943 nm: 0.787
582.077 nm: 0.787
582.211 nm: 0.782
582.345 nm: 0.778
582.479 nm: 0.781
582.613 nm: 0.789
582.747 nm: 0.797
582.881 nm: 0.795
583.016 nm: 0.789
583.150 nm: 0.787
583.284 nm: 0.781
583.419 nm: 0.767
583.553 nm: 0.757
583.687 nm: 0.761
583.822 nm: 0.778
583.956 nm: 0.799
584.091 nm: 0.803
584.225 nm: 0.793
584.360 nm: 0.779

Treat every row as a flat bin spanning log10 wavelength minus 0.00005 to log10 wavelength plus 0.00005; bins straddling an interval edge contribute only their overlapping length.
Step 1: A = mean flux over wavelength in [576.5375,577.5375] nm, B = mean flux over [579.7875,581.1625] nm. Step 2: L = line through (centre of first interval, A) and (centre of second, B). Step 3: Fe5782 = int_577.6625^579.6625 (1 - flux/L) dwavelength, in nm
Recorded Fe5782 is 0.08 nm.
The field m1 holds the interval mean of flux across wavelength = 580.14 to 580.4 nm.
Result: 0.803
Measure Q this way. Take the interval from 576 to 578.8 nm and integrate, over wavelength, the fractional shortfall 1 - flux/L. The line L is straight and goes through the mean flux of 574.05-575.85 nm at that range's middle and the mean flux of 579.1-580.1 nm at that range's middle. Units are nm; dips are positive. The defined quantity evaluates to 0.09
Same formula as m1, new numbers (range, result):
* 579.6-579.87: 0.78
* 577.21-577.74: 0.768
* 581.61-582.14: 0.791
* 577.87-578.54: 0.736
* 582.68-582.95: 0.795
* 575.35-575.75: 0.797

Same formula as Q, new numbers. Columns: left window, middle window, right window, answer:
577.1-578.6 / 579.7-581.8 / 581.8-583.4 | -0.04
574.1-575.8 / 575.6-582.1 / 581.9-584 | 0.17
